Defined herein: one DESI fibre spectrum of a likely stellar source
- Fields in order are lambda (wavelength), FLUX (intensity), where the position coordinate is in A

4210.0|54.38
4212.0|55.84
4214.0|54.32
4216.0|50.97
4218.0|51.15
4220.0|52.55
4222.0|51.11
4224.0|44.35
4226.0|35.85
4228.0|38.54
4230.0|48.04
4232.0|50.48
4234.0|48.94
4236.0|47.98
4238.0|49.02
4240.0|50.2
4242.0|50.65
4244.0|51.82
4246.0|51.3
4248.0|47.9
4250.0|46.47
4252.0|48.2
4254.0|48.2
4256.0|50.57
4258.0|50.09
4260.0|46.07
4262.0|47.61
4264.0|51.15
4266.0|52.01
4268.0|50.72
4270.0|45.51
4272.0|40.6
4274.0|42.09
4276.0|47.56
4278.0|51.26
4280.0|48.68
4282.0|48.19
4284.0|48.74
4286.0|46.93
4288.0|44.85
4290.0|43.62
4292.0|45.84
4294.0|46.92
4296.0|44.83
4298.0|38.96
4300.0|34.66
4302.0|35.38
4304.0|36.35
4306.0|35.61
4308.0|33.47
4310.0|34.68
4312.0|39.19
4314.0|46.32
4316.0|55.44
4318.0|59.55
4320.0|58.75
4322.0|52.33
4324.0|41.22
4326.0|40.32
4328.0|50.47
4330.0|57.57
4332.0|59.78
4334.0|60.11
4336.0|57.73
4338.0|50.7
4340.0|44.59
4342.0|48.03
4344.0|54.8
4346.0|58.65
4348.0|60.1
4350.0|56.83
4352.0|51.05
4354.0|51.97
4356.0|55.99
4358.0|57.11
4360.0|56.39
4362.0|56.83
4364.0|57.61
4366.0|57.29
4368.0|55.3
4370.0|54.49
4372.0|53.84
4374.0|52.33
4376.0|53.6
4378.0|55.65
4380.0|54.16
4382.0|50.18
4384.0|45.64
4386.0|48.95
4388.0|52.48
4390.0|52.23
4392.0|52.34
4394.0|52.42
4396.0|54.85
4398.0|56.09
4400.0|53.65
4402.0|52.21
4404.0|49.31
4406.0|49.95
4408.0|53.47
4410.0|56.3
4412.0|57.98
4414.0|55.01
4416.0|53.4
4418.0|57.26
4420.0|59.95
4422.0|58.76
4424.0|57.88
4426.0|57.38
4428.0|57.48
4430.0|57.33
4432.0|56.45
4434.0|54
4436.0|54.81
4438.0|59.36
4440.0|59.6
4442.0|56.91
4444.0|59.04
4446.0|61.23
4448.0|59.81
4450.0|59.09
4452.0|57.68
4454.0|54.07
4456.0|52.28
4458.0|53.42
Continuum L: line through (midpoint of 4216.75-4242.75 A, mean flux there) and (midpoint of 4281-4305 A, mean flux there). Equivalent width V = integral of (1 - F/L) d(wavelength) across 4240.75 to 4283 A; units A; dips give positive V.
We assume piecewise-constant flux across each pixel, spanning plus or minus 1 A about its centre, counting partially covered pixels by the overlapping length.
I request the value -3.0 A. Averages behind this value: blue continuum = 47.6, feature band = 48.4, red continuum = 42.9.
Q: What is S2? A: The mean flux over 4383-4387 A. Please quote 47.3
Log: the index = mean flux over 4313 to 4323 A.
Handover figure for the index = 54.5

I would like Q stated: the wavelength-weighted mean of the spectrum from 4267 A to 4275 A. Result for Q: 44.7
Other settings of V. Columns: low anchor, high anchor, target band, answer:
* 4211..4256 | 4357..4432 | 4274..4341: 6.3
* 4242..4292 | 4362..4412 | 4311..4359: -1.8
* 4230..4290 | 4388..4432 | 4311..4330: 0.5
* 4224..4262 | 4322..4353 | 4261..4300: 2.6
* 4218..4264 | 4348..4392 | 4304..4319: 2.4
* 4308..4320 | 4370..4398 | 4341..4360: -2.0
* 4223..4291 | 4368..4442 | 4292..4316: 4.8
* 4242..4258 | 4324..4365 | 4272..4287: 1.1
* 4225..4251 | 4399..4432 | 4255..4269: -0.3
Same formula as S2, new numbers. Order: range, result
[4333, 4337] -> 58.9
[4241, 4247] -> 51.3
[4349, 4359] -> 54.6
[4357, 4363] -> 56.8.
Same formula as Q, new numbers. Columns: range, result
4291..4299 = 44.1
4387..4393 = 52.3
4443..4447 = 60.1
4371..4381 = 53.9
